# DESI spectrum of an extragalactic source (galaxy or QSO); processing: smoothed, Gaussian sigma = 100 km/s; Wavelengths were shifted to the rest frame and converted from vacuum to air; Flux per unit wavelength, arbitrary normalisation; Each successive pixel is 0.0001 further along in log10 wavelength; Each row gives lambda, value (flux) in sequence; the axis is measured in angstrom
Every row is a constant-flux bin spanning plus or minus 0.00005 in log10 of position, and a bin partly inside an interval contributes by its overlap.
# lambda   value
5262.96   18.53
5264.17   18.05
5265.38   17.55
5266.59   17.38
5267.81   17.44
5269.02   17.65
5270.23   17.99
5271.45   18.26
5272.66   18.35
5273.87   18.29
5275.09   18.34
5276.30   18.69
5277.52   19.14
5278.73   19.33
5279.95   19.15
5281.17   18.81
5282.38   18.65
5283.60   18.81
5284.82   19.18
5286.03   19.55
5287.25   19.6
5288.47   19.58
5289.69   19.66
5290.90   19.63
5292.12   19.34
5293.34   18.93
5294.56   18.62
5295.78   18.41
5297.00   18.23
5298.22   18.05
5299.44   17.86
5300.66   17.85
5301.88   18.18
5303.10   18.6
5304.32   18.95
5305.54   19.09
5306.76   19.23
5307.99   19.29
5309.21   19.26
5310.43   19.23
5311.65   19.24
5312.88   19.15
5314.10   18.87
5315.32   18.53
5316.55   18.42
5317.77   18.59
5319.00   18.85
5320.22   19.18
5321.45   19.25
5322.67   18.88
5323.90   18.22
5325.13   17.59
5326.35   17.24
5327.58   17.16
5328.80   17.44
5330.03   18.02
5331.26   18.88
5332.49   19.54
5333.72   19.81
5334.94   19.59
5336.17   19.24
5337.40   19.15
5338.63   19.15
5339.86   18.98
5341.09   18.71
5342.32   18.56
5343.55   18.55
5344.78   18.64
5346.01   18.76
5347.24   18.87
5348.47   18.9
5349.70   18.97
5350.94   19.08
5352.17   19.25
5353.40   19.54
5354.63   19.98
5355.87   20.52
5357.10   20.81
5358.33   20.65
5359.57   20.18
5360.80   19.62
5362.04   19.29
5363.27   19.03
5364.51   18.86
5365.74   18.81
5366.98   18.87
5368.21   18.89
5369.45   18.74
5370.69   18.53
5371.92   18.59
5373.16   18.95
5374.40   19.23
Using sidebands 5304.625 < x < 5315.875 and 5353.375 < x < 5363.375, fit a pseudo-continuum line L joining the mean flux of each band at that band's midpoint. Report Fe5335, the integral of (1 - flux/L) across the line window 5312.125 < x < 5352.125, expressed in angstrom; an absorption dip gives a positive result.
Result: 1.6 angstrom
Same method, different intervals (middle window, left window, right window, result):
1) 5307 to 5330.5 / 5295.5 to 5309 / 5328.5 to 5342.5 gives 0.2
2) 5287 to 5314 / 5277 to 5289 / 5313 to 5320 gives 0.1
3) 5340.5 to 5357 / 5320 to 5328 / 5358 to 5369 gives -0.2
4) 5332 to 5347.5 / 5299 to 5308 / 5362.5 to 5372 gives -0.3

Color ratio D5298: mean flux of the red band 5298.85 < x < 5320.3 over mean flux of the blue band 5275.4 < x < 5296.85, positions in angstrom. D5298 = 1.0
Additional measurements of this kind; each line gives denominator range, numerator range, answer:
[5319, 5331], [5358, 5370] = 1.06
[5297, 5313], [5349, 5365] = 1.05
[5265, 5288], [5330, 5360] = 1.04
